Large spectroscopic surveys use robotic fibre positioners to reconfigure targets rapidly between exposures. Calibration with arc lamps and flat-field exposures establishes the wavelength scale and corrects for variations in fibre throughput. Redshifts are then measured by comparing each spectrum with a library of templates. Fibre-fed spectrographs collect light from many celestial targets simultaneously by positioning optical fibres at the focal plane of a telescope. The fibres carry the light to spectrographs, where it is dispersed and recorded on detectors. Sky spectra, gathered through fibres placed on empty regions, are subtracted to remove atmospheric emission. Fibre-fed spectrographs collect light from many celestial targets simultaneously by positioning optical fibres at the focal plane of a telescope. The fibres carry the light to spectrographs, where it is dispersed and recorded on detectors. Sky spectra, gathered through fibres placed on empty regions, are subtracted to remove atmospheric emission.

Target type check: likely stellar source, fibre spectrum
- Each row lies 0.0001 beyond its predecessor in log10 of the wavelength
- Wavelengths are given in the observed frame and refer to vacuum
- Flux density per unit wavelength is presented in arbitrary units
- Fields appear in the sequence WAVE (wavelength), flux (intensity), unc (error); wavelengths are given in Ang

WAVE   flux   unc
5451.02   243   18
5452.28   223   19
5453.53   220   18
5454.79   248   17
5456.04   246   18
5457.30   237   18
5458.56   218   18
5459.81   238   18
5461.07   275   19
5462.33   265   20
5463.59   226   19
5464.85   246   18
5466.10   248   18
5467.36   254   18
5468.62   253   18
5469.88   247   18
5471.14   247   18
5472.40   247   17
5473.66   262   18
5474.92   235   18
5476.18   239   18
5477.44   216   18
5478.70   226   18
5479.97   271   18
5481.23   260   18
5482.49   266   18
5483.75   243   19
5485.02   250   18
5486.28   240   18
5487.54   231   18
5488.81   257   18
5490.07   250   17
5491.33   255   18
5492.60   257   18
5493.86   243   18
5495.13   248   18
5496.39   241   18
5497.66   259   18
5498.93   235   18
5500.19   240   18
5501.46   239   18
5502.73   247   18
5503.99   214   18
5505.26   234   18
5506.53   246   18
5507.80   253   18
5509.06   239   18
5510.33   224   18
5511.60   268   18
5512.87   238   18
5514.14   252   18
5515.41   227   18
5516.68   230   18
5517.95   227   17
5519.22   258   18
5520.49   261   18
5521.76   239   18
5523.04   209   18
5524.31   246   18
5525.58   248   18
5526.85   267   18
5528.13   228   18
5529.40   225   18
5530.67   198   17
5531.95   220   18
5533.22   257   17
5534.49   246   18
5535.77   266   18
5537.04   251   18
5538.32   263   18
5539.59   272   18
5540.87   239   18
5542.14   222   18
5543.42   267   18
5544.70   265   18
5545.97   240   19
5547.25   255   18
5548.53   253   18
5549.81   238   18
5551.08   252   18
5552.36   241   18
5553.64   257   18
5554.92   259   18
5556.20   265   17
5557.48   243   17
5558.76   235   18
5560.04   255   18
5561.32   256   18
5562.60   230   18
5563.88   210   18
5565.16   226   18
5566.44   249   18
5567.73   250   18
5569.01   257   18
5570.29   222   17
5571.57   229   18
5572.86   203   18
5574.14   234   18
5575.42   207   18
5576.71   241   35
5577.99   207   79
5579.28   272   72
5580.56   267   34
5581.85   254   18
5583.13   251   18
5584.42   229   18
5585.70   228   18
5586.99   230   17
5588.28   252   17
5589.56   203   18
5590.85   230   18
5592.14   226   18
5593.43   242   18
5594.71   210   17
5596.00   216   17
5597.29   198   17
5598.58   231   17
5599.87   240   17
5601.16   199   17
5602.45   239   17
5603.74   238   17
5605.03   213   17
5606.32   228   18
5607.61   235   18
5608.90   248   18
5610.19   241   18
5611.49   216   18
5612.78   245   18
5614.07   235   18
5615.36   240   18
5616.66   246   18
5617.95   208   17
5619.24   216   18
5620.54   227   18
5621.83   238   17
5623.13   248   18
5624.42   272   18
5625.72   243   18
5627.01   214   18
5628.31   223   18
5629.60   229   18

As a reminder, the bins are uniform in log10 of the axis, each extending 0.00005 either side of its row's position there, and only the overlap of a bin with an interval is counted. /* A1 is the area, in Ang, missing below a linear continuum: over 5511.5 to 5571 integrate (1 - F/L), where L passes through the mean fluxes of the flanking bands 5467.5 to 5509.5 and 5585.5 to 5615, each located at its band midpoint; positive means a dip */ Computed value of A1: -1.74 Ang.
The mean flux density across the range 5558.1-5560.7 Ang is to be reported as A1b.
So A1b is 245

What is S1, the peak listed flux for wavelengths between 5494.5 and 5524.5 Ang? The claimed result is 268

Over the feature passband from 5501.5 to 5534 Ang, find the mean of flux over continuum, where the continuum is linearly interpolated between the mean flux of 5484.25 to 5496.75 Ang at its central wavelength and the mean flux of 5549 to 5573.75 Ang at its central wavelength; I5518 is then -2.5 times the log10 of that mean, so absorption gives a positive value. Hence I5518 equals 0.03 mag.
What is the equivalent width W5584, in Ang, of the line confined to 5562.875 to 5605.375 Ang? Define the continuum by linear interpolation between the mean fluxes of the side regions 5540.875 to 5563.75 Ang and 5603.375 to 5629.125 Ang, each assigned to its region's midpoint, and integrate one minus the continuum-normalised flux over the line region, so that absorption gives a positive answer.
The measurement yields 1.82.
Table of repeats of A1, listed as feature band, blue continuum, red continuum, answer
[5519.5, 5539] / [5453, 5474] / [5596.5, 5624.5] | -0.2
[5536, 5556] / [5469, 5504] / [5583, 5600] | -1.5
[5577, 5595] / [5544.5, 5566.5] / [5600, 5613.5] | 0.0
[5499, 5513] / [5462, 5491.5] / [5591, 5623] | 0.2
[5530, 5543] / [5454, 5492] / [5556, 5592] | -0.2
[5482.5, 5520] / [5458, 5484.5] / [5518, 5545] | 0.3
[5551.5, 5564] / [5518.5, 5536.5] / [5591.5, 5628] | -0.5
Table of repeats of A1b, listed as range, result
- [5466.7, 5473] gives 249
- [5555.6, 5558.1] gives 254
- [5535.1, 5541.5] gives 258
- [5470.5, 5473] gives 247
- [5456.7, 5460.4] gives 231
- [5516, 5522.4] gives 243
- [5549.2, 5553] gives 244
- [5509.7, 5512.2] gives 246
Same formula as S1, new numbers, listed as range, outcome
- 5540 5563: 267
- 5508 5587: 272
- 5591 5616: 248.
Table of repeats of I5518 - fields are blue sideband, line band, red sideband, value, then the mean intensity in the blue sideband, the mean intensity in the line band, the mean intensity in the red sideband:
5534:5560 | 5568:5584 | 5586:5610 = 0.00 mag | 252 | 237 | 227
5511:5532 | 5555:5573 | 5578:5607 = -0.03 mag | 238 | 239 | 231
